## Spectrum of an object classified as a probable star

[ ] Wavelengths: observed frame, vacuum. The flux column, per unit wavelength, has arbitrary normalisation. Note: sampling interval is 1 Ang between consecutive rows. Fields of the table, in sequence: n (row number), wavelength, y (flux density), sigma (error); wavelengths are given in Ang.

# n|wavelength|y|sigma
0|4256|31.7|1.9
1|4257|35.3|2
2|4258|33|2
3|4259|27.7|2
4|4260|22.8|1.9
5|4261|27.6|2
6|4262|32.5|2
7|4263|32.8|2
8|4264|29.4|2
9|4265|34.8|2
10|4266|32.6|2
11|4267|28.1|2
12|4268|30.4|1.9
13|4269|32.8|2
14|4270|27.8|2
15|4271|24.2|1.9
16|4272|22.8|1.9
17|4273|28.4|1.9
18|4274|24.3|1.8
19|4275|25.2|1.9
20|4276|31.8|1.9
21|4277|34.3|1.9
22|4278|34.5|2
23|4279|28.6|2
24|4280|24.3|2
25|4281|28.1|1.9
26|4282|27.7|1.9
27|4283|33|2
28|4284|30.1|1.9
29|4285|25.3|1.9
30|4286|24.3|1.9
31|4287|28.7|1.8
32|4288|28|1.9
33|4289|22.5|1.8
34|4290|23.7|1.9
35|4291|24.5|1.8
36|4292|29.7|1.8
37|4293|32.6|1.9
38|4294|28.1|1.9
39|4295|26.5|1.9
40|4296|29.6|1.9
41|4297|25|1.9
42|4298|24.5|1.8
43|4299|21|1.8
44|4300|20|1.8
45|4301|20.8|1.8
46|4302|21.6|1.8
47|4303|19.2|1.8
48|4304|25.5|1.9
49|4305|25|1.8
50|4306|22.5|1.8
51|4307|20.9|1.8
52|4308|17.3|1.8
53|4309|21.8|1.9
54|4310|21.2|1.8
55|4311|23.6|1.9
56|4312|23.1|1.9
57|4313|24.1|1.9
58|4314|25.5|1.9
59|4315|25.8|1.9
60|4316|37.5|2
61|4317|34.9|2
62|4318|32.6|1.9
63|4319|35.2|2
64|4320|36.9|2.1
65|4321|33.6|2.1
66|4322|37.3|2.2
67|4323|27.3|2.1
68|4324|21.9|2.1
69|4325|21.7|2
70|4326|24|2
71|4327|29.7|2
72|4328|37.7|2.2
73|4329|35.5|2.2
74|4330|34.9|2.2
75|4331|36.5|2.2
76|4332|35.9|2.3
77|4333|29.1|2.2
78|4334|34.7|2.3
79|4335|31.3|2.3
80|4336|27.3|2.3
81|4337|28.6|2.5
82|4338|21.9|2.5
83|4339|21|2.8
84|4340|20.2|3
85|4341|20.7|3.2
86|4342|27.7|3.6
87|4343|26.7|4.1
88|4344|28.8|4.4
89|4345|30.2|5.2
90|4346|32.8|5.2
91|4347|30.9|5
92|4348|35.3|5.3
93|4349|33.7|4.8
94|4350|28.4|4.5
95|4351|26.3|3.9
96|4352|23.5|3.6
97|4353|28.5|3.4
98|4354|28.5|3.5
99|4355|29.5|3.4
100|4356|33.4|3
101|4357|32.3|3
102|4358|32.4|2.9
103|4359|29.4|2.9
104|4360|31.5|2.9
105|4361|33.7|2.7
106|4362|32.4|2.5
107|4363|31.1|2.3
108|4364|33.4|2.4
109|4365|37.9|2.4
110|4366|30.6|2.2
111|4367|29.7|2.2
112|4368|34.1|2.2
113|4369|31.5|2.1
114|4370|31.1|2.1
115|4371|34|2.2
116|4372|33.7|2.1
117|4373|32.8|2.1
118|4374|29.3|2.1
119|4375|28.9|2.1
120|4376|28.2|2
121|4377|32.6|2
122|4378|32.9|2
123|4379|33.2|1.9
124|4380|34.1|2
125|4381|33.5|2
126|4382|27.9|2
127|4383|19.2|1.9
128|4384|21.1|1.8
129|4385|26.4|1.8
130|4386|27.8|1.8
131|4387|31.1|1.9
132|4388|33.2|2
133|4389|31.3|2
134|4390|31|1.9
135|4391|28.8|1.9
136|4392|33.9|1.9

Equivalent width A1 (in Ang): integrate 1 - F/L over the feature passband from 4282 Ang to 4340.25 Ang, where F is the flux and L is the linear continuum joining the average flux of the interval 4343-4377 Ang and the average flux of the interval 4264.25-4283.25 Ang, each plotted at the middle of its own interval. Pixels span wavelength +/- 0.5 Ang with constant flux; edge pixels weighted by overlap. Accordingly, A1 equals 5.2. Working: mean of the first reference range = 29.1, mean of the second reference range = 31.1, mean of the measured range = 27.3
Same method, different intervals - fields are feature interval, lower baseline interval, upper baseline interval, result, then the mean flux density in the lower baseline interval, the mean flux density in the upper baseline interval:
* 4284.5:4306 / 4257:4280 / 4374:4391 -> 3.2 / 29.4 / 29.5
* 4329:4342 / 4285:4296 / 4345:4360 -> 0.3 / 26.9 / 30.4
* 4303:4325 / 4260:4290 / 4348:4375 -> 2.1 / 28.6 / 31.3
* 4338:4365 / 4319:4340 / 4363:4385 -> 1.1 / 30.2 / 30.8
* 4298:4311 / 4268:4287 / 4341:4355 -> 3.2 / 28.3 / 29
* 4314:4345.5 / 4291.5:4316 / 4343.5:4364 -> -2.7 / 24.2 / 30.7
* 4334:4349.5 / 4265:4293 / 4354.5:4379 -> 1.4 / 28.2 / 32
